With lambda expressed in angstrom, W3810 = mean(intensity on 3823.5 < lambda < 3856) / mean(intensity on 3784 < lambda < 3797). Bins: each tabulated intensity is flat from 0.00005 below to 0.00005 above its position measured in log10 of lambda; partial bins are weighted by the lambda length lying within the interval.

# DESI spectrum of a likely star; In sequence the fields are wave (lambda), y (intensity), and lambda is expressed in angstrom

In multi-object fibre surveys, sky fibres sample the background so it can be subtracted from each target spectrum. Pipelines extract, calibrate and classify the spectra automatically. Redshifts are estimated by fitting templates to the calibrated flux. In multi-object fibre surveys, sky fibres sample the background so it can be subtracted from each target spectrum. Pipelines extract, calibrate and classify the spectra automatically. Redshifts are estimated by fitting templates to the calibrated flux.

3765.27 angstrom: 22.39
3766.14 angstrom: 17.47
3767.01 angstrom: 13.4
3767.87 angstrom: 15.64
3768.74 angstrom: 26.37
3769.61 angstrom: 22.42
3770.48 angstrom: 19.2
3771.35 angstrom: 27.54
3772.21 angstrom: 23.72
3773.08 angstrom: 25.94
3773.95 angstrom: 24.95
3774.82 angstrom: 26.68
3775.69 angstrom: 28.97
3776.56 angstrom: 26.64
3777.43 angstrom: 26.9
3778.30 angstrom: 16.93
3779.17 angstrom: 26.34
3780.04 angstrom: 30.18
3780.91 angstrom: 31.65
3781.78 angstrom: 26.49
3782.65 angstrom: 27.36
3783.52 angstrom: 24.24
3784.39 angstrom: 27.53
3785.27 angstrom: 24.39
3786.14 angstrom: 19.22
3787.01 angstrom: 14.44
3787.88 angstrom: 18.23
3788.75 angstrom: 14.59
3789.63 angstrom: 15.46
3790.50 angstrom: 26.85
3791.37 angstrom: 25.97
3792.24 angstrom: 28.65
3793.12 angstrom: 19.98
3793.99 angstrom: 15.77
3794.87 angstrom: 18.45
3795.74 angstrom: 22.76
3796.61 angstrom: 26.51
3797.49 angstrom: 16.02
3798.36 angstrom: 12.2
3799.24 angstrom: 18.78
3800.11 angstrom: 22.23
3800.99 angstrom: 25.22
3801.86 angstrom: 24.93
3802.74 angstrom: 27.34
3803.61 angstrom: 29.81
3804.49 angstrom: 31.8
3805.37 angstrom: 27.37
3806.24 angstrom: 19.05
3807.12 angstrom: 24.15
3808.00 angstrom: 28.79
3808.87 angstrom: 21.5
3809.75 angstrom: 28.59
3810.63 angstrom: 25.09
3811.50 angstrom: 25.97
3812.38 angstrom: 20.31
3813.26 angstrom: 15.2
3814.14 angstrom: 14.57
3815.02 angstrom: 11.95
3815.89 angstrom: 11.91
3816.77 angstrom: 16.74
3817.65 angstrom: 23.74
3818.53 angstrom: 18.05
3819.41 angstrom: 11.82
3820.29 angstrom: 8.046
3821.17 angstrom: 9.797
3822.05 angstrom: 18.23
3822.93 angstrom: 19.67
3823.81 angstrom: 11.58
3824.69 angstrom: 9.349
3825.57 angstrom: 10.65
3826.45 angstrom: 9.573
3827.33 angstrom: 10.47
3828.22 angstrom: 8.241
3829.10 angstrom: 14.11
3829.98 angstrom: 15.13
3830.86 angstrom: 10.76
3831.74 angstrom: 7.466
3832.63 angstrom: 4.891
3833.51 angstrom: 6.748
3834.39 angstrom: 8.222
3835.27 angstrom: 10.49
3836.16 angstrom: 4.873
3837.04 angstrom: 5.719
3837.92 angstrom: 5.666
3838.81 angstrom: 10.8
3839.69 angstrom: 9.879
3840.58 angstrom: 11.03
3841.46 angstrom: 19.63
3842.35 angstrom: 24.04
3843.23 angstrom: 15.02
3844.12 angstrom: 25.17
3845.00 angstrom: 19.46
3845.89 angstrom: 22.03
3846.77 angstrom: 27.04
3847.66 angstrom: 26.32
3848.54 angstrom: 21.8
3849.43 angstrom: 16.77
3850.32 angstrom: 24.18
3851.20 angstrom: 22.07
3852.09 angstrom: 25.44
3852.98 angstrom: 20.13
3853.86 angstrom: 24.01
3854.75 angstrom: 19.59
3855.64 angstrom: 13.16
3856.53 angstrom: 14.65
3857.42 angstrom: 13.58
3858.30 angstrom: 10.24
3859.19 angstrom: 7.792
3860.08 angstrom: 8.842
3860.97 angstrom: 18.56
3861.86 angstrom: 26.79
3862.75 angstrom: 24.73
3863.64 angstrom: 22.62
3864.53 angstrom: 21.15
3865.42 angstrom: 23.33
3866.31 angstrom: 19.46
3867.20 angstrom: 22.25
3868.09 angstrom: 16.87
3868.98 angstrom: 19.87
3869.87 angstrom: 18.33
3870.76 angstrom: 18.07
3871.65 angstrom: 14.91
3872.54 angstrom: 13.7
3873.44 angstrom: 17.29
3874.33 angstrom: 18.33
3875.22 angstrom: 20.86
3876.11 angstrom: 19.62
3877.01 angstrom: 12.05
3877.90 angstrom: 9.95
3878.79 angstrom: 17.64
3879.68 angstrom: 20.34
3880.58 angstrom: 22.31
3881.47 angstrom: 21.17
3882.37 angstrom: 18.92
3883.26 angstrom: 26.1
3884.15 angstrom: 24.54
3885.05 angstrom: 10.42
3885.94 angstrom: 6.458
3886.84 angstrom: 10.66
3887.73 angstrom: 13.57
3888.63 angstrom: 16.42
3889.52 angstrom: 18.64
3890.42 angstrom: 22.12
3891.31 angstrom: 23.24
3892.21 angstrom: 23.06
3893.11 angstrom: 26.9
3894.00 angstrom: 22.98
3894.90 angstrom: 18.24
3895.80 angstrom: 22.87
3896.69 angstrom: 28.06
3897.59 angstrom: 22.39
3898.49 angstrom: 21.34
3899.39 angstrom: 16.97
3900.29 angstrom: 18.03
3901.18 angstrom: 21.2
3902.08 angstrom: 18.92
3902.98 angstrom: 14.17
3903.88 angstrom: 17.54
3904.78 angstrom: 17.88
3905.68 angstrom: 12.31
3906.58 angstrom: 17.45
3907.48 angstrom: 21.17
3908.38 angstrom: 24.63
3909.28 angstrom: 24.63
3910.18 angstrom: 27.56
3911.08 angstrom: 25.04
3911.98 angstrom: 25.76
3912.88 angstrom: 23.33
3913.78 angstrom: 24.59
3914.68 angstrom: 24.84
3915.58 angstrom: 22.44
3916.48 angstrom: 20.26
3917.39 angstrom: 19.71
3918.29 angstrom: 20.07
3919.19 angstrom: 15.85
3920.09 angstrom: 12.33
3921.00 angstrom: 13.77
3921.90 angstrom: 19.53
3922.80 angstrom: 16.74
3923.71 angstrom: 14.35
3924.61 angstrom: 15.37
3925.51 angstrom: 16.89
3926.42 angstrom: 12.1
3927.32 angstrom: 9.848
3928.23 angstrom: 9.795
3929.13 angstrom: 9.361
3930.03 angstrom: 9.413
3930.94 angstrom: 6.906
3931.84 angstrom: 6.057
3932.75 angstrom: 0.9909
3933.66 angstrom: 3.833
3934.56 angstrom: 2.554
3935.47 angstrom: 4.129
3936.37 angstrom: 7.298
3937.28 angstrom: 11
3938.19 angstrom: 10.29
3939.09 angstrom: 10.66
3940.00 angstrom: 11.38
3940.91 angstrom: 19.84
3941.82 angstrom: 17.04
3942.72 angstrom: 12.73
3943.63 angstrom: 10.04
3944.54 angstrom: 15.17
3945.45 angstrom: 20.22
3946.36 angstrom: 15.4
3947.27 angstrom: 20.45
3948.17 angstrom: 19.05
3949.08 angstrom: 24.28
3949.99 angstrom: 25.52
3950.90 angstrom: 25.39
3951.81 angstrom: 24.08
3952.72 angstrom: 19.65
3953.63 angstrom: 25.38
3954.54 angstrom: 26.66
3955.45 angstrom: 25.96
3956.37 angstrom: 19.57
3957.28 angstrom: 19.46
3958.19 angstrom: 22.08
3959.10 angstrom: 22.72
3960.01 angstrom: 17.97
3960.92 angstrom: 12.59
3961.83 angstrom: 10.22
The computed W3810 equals 0.70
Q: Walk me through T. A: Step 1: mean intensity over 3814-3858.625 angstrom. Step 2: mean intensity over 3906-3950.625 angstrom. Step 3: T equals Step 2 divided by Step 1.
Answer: 1.06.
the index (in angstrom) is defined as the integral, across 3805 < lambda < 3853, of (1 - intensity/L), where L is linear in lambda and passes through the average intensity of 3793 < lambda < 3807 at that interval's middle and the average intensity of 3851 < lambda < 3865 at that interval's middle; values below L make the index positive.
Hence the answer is 9.7 angstrom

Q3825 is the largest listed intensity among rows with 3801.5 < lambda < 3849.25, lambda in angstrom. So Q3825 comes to 31.8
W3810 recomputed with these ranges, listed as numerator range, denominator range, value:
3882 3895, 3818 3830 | 1.51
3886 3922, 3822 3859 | 1.35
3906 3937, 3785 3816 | 0.72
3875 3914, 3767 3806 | 0.85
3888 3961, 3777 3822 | 0.82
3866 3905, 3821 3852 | 1.30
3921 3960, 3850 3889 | 0.85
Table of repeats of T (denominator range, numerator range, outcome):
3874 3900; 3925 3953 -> 0.69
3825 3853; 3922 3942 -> 0.70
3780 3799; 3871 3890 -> 0.77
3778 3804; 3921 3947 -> 0.51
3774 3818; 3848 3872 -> 0.83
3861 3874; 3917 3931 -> 0.71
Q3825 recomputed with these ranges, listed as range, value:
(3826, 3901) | 28.06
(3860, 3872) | 26.79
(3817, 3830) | 23.74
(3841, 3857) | 27.04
